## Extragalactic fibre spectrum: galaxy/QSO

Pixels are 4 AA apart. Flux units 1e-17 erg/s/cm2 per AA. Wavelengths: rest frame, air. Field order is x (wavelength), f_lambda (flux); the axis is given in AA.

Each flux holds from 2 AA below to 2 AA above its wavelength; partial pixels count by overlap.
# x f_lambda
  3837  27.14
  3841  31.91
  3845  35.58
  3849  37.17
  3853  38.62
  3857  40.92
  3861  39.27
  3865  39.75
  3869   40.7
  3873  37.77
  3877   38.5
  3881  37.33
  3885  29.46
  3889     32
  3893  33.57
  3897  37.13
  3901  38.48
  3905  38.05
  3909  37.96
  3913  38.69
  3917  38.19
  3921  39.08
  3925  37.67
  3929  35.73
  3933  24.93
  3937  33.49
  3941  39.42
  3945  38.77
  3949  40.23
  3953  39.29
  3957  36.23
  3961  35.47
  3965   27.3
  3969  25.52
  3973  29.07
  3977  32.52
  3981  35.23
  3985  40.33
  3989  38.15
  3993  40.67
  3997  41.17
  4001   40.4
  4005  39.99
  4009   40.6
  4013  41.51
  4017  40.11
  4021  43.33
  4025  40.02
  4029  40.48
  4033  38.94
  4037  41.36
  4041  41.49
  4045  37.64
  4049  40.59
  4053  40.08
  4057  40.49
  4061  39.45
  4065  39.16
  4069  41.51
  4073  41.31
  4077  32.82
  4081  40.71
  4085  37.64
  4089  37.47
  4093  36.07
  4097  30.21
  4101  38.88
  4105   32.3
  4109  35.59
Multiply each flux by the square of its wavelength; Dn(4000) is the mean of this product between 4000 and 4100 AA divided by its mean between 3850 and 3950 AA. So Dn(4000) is 1.15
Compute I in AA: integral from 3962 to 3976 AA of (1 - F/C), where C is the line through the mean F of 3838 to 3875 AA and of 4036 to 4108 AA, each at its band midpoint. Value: 3.58 AA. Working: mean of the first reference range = 37.7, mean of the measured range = 28.3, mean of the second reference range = 38.2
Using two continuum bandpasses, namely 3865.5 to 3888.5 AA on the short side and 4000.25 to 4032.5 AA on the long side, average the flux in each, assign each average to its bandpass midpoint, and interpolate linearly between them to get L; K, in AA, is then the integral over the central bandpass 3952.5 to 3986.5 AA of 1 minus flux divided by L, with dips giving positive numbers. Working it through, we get 5.4 AA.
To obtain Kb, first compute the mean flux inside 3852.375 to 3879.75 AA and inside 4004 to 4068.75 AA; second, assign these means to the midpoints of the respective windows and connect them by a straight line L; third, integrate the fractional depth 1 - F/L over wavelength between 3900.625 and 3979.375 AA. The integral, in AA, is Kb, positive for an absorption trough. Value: 9.0 AA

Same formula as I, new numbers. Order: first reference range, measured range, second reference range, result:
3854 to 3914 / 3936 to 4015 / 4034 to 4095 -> 3.0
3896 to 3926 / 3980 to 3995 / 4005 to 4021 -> 0.5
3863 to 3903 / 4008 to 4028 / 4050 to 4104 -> -1.9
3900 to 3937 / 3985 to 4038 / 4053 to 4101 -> -4.5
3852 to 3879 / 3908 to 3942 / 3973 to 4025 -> 2.8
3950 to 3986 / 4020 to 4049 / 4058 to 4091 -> -2.8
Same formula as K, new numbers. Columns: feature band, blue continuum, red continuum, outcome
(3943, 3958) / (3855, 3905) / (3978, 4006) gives -0.15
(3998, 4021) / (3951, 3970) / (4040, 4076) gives -2.66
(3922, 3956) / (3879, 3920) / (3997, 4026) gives 1.41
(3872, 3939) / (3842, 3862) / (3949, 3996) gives 1.58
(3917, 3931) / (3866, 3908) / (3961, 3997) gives -0.82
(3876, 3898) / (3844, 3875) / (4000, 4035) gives 2.67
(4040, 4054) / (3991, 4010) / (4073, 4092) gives -0.35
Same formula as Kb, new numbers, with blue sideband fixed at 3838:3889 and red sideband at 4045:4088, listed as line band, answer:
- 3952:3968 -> 1.8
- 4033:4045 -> -0.4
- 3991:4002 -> -0.7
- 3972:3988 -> 1.4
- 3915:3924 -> -0.2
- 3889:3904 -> 0.5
